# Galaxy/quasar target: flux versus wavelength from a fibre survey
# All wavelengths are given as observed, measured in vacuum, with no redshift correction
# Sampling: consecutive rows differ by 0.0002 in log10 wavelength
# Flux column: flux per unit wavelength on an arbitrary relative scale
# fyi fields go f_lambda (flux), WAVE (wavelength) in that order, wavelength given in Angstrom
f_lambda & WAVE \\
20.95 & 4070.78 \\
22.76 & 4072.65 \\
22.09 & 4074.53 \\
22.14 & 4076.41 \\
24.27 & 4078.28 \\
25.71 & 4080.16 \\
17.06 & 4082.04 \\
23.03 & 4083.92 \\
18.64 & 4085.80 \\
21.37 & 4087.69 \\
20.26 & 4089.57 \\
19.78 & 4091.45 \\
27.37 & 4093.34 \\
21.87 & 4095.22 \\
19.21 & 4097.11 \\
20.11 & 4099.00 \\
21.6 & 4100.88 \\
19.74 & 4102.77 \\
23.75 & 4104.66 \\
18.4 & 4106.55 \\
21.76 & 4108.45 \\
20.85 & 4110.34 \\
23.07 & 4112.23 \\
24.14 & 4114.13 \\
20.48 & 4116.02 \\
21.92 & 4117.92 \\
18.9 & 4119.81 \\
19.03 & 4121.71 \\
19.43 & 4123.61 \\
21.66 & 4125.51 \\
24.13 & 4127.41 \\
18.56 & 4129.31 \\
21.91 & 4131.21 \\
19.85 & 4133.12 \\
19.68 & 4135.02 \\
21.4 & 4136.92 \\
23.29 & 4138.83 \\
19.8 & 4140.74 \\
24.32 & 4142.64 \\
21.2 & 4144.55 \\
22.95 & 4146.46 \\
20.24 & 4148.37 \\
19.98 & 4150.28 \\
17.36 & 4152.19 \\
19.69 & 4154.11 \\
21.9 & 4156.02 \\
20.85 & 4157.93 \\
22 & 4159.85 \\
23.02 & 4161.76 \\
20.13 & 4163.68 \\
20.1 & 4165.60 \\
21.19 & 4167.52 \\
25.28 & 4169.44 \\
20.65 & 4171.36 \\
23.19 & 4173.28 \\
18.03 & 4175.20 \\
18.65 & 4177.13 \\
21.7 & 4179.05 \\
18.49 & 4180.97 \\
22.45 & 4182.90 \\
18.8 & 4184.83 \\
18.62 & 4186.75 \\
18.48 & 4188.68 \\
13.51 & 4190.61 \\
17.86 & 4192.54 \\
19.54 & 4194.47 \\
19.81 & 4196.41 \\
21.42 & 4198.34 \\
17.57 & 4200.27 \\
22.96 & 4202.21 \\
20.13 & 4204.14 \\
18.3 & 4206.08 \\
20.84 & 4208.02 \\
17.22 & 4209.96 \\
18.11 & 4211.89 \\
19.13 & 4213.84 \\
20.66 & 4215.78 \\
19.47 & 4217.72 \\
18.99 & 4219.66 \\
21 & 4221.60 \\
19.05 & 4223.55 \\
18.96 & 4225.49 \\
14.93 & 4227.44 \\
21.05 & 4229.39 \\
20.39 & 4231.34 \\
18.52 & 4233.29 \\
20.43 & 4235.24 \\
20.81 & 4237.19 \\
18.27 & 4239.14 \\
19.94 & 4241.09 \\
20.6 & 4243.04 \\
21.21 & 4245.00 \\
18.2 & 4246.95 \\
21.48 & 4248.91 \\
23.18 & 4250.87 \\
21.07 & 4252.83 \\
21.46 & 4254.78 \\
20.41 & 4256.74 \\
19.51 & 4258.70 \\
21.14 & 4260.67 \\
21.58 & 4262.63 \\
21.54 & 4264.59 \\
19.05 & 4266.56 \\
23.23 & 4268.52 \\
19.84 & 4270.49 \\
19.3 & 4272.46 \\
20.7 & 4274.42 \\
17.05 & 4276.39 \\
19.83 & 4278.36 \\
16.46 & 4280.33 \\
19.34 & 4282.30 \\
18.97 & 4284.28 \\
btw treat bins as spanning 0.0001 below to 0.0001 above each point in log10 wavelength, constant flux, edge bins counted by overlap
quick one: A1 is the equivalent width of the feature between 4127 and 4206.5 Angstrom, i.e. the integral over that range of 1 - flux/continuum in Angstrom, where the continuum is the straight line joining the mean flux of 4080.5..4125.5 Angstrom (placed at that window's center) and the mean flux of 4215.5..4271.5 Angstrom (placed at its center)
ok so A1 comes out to 0.8 Angstrom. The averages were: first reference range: 21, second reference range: 20.2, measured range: 20.4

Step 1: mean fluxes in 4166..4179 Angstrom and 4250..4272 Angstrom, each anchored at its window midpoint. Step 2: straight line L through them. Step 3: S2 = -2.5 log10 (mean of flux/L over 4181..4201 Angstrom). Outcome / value 0.127 mag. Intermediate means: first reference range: 21.2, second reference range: 21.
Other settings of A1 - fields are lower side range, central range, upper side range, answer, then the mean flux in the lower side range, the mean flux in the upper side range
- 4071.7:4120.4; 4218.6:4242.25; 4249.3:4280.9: 1.46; 21.6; 20.4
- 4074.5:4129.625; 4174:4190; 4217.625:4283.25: 0.99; 21.4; 19.9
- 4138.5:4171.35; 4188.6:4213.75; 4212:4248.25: 1.58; 21.3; 19.5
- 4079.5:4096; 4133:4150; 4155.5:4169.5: 0.12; 21.6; 21.6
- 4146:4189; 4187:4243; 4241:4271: 4.17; 20.6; 20.9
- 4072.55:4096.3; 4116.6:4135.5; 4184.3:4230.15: 0.40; 22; 19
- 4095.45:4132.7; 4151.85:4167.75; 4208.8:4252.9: -0.26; 21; 19.7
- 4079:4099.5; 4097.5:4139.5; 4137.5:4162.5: 0.55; 21.4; 21.3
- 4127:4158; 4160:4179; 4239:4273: -0.28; 21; 20.7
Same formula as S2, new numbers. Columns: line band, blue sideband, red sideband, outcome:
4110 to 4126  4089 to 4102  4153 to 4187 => 0.013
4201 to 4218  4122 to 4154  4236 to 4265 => 0.062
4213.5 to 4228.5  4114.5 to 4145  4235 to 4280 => 0.084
